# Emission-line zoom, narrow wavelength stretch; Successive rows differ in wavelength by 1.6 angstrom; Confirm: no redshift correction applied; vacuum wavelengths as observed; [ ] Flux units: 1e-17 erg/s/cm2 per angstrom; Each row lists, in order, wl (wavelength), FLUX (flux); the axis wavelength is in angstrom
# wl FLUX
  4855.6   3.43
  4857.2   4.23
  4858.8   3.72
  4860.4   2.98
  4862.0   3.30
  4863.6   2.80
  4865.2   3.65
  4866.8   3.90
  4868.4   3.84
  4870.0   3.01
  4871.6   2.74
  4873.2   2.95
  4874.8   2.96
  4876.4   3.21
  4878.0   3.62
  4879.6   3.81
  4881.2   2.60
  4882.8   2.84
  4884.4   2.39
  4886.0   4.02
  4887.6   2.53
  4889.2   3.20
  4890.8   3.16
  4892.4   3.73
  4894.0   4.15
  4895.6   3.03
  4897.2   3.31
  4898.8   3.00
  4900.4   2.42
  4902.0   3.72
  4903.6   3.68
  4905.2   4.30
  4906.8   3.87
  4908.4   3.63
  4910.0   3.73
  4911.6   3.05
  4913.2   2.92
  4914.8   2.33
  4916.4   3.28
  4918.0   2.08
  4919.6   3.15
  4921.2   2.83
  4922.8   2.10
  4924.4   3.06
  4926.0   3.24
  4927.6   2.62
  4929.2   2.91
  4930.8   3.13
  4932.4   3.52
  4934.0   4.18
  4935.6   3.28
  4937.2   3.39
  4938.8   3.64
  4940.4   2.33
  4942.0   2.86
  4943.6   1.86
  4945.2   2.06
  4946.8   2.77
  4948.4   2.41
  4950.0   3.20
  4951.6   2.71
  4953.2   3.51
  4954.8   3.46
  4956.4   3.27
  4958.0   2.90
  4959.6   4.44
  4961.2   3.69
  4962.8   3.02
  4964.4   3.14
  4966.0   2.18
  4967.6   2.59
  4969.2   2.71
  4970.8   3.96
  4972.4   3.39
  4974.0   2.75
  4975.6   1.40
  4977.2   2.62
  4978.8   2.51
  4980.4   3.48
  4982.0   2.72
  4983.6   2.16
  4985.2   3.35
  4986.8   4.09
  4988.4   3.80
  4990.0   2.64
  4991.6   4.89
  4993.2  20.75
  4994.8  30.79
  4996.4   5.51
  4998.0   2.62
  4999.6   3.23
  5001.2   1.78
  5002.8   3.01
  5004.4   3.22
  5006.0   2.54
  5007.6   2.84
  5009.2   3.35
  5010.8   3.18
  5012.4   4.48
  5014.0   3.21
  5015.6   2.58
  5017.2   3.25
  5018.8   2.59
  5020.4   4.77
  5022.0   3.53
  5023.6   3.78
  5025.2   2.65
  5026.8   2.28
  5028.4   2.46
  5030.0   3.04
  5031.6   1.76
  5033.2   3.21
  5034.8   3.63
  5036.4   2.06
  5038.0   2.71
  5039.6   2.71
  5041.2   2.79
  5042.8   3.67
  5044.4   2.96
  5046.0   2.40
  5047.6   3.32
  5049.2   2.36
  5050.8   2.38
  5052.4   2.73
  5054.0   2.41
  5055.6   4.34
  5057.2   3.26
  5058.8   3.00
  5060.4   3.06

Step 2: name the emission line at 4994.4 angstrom H-gamma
